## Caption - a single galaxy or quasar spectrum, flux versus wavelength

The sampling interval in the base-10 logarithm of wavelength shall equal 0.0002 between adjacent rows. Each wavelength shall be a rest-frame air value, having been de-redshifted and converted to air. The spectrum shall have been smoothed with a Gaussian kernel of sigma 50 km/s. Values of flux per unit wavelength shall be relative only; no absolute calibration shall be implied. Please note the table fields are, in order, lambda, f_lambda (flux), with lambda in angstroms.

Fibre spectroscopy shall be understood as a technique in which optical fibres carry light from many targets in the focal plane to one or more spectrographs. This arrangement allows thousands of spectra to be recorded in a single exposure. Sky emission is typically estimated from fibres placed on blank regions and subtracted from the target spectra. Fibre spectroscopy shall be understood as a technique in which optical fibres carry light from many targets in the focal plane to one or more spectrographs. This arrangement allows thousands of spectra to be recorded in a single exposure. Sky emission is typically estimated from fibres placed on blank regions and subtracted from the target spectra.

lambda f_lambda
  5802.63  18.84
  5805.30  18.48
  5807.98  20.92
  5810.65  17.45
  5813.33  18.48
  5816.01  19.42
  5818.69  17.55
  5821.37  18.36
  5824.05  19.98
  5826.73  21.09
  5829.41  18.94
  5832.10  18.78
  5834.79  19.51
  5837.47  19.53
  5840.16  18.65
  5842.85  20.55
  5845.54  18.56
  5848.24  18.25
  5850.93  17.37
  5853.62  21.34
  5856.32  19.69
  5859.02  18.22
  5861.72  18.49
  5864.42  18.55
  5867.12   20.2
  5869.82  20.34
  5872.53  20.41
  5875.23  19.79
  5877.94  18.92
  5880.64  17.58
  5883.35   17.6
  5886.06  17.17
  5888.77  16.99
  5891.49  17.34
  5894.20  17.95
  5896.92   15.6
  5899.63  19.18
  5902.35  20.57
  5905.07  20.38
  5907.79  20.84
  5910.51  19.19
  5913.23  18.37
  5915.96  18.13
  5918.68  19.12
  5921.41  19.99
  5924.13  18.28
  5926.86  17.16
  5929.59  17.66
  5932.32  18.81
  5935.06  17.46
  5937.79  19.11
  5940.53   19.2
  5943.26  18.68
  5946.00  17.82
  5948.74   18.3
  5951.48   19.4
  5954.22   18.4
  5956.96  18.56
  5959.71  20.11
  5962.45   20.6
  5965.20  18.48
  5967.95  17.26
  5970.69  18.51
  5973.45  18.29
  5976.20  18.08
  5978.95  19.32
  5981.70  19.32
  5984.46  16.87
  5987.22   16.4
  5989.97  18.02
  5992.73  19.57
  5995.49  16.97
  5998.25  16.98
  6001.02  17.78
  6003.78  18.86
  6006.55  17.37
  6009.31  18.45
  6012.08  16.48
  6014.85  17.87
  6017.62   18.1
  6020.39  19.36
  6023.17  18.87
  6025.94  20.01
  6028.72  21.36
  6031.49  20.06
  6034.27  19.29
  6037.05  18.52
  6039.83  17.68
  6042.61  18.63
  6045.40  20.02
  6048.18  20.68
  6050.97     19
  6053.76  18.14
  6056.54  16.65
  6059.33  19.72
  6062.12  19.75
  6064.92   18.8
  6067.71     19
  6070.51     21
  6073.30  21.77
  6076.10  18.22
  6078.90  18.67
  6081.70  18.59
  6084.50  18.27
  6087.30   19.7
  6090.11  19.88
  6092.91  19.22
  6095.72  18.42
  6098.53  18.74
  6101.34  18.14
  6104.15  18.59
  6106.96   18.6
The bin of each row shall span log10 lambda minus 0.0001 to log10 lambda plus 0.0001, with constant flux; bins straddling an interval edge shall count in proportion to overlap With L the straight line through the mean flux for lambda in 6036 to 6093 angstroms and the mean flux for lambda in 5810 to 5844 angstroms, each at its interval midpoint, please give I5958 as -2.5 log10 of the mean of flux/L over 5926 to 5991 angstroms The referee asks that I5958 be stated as 0.04 mag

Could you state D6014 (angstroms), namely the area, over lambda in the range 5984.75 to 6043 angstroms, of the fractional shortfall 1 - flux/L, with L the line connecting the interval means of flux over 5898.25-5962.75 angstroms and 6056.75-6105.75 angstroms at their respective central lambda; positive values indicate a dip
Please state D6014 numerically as 2.1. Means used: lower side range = 18.9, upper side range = 19.1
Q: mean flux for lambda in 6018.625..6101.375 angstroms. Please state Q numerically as 19.2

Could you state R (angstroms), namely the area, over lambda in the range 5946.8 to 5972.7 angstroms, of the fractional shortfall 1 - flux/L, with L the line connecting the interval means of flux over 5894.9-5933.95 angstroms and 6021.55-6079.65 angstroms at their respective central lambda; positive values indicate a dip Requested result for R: 0.21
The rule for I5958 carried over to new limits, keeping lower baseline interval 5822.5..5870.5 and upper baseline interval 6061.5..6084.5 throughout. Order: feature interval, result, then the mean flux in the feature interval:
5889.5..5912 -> 0.03 mag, 18.8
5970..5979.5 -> 0.05 mag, 18.5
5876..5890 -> 0.09 mag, 17.8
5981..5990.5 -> 0.11 mag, 17.5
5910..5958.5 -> 0.05 mag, 18.5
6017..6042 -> 0.01 mag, 19.3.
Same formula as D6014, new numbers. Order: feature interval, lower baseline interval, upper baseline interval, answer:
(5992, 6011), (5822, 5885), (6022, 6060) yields 1.26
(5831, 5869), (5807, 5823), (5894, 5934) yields -0.89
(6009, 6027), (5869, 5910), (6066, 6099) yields 0.64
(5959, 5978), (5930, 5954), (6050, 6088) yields -0.07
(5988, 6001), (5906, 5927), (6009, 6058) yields 0.76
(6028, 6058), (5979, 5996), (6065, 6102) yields -0.55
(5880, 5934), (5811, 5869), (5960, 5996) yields 0.99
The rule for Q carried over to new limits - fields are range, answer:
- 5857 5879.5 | 19.4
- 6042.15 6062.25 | 19.1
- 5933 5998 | 18.4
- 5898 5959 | 18.8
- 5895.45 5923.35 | 19.1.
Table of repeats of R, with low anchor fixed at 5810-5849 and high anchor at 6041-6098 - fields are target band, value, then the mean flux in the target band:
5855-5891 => 0.6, 18.7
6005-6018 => 1.0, 17.6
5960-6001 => 1.9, 18.2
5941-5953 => 0.3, 18.6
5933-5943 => 0.3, 18.6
